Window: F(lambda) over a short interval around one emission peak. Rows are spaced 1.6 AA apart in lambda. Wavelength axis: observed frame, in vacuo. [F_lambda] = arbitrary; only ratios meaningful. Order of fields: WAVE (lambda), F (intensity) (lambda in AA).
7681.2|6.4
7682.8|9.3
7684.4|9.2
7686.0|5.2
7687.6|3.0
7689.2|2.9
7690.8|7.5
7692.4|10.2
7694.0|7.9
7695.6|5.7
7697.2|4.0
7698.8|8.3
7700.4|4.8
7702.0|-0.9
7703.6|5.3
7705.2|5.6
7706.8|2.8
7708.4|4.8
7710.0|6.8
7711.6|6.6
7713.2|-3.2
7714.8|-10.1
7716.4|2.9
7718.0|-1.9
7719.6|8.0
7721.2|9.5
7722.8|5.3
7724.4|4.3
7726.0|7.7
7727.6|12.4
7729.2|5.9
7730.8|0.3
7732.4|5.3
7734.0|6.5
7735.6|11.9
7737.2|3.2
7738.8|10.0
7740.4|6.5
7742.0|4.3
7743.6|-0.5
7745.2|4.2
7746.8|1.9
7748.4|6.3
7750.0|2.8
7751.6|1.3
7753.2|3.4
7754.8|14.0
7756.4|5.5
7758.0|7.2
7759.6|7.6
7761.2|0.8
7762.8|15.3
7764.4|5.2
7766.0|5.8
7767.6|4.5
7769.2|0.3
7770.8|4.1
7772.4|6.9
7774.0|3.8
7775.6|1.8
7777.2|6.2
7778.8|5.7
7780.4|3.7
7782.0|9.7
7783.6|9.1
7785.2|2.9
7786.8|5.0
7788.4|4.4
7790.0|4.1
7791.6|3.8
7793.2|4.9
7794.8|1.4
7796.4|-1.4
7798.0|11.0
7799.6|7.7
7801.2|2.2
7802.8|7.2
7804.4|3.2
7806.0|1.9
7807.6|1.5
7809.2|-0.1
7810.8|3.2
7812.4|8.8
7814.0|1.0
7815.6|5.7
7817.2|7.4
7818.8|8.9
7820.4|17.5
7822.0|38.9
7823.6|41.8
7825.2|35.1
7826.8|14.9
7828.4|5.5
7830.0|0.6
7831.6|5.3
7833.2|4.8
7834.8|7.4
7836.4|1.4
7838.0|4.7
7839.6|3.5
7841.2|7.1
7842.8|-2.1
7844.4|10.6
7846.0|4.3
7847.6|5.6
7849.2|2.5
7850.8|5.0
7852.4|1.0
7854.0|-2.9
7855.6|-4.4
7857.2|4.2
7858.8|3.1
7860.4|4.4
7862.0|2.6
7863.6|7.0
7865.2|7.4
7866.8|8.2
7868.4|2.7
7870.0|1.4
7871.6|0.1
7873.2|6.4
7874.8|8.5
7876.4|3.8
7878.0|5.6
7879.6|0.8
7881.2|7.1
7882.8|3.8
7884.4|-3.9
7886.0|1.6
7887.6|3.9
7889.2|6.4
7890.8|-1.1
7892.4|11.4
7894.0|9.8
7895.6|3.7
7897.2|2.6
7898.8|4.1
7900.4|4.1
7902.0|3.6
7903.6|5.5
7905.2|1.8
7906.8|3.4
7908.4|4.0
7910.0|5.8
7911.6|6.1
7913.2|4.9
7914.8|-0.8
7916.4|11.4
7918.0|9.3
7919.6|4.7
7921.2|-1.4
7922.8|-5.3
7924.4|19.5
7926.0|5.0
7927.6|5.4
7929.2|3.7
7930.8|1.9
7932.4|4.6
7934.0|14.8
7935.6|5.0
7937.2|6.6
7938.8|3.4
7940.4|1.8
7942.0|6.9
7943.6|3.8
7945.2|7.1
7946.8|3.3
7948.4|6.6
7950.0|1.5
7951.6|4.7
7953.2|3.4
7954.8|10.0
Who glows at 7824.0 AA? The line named H-gamma 4340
